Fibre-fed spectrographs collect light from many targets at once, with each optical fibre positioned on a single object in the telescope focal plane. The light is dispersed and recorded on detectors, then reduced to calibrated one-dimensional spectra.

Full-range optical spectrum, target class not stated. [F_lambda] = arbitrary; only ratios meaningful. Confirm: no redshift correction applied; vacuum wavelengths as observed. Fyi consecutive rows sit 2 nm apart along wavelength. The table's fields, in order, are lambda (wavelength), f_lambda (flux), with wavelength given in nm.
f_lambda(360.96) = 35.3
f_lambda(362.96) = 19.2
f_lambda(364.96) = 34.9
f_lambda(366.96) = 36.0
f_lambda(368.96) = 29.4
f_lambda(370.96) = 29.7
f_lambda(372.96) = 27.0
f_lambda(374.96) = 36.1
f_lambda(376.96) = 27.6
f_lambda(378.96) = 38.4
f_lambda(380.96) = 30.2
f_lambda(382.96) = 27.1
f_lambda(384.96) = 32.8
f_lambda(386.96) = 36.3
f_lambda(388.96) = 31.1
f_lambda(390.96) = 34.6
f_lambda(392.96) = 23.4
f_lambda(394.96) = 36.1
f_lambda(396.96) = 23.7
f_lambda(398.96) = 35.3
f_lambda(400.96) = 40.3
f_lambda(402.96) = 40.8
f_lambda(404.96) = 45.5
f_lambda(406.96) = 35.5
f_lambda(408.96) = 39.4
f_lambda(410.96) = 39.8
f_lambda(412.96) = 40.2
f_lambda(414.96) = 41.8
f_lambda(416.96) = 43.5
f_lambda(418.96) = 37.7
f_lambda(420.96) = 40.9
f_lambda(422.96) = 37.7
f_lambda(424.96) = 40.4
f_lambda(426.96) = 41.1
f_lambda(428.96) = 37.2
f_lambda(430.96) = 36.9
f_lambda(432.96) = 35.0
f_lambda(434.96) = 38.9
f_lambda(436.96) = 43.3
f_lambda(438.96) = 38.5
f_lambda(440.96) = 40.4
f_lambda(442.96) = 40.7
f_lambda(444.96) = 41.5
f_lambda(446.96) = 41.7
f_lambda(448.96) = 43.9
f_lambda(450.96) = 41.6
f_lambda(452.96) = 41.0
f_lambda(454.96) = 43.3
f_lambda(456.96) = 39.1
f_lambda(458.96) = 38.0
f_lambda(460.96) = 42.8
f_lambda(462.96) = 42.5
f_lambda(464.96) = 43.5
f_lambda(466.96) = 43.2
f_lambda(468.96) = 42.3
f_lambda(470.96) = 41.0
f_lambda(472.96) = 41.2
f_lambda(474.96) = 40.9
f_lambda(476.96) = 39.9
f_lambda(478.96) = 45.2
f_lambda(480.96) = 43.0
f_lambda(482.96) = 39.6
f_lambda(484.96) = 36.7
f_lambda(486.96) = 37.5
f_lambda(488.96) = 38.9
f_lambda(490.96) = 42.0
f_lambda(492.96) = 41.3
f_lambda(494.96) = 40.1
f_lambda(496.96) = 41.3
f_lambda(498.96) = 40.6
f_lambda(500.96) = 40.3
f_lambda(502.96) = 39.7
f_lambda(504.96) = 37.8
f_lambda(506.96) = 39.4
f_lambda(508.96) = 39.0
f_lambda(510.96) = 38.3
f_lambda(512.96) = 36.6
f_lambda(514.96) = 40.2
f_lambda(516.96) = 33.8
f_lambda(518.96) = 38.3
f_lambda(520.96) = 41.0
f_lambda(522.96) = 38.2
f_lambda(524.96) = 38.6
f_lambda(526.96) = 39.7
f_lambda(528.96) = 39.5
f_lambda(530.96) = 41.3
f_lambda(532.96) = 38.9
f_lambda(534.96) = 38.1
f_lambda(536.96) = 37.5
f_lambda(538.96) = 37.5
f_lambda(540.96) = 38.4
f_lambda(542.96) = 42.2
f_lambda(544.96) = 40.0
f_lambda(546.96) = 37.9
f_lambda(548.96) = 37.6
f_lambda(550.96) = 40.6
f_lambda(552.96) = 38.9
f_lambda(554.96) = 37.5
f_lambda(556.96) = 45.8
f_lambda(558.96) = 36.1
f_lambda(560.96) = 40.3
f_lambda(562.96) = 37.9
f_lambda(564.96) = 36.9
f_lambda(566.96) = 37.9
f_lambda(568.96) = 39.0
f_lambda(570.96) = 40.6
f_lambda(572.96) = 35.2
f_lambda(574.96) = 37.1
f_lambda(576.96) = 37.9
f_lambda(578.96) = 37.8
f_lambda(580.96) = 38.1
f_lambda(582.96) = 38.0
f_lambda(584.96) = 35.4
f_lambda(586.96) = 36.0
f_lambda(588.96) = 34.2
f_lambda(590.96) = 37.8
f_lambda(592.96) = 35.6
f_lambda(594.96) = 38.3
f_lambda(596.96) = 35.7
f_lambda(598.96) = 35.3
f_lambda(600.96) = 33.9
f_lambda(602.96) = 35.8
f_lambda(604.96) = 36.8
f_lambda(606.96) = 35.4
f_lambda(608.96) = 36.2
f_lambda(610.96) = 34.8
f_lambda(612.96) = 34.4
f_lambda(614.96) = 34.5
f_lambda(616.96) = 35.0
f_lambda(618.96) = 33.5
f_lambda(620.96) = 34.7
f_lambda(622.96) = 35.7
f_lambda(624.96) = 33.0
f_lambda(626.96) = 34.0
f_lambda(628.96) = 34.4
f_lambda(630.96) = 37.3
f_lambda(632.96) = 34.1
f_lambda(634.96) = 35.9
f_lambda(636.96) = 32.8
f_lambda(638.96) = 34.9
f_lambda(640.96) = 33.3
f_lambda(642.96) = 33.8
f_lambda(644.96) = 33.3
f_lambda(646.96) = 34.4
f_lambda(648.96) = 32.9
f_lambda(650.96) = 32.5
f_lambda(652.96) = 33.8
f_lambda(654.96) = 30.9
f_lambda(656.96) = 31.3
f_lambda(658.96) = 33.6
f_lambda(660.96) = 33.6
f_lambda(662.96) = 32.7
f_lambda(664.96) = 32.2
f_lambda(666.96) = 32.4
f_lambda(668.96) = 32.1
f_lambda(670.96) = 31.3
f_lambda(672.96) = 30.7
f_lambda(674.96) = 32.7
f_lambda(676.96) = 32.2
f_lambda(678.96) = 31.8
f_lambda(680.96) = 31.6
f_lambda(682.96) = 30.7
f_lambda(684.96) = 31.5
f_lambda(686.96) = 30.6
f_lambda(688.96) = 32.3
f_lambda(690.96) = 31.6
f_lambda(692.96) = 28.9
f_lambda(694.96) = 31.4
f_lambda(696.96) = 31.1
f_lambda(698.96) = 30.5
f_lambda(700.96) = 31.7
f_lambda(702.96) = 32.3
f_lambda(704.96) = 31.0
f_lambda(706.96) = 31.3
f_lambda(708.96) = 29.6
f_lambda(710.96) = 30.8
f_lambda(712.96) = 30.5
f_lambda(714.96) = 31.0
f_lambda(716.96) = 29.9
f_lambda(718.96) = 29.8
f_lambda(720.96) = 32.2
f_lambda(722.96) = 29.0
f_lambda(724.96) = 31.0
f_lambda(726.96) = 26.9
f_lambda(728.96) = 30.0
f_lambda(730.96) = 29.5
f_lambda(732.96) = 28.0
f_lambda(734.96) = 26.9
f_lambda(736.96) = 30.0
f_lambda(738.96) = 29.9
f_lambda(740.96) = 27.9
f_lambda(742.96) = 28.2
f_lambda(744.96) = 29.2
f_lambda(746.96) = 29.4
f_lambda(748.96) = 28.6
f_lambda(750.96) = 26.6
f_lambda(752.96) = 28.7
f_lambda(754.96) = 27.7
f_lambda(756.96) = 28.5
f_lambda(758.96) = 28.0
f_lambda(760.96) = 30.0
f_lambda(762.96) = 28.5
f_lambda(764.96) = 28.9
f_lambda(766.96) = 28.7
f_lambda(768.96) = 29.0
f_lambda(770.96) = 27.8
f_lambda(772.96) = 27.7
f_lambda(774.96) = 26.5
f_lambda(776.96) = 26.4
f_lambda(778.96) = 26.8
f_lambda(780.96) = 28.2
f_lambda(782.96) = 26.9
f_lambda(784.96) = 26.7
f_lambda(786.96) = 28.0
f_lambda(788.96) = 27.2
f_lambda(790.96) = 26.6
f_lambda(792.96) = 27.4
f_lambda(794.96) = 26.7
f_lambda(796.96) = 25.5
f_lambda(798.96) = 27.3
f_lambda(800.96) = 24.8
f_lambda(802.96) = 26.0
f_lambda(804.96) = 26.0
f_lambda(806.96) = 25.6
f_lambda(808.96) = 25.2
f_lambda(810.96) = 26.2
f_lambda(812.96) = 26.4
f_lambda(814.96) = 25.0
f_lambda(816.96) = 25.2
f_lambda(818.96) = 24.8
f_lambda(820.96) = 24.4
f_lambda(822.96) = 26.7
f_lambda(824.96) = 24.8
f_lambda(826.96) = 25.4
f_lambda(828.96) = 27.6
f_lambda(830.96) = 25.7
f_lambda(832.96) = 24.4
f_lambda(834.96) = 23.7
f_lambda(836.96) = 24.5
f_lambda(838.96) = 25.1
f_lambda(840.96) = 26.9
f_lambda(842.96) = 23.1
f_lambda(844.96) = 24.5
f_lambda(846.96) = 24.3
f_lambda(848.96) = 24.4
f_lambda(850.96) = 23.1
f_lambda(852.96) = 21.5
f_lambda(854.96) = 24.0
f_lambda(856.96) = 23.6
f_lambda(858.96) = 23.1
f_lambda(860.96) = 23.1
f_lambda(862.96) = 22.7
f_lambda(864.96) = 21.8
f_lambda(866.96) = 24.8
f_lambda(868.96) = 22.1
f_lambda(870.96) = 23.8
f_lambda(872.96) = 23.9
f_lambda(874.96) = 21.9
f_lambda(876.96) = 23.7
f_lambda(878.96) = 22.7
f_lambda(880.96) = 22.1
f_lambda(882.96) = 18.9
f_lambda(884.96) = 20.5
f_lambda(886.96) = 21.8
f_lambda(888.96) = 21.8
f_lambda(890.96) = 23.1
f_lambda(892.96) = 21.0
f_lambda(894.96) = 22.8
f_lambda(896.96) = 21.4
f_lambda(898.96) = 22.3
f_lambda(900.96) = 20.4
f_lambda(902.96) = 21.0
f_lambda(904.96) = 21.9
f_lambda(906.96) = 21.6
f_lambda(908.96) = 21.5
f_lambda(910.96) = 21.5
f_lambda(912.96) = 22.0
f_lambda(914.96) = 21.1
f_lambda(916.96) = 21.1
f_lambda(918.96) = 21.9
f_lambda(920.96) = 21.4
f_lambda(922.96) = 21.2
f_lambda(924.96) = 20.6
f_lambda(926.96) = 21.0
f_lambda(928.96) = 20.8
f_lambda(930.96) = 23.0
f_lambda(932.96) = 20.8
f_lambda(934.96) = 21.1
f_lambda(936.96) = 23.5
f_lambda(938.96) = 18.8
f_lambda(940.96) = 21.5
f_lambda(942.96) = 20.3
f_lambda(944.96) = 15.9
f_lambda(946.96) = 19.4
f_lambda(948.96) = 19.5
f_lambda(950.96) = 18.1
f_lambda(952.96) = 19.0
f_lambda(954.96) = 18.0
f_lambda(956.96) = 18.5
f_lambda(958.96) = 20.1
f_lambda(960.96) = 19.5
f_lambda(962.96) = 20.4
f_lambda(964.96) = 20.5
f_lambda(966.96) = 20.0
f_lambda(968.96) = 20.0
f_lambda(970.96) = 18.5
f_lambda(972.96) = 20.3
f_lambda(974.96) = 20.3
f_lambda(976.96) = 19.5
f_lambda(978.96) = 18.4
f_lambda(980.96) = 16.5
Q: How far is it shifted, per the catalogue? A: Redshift 0.00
